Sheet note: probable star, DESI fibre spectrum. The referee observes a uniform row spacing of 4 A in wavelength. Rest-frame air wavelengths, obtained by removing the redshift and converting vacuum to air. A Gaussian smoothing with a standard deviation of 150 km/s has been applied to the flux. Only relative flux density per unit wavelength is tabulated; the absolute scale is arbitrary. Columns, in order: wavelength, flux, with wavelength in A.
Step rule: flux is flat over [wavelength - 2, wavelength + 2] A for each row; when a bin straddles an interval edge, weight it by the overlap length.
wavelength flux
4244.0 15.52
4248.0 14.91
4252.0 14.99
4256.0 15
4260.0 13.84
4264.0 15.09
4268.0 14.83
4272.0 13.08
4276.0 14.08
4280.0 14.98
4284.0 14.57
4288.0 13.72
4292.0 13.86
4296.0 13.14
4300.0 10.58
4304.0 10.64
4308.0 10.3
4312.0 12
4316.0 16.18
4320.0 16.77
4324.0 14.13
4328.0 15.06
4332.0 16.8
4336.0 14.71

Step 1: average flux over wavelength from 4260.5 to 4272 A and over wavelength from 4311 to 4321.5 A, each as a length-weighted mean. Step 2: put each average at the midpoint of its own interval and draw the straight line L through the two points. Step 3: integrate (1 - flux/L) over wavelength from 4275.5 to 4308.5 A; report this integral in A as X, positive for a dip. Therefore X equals 4.2 A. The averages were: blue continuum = 14.5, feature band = 12.9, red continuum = 15.2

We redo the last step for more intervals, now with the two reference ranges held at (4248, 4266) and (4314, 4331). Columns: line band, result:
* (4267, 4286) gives 0.9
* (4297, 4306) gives 2.6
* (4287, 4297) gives 1.1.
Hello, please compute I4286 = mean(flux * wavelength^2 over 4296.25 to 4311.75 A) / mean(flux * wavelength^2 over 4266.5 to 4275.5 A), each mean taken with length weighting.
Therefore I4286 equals 0.8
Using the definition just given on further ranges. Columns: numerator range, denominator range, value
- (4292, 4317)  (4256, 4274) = 0.86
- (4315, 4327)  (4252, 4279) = 1.11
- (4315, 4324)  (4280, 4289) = 1.13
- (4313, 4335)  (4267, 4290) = 1.12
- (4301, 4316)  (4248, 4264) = 0.81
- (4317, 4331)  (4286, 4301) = 1.21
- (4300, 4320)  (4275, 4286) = 0.87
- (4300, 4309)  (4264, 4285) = 0.74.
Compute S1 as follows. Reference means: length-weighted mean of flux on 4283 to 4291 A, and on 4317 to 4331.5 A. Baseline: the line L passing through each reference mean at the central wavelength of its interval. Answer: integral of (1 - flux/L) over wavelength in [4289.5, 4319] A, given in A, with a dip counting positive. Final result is 4.4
